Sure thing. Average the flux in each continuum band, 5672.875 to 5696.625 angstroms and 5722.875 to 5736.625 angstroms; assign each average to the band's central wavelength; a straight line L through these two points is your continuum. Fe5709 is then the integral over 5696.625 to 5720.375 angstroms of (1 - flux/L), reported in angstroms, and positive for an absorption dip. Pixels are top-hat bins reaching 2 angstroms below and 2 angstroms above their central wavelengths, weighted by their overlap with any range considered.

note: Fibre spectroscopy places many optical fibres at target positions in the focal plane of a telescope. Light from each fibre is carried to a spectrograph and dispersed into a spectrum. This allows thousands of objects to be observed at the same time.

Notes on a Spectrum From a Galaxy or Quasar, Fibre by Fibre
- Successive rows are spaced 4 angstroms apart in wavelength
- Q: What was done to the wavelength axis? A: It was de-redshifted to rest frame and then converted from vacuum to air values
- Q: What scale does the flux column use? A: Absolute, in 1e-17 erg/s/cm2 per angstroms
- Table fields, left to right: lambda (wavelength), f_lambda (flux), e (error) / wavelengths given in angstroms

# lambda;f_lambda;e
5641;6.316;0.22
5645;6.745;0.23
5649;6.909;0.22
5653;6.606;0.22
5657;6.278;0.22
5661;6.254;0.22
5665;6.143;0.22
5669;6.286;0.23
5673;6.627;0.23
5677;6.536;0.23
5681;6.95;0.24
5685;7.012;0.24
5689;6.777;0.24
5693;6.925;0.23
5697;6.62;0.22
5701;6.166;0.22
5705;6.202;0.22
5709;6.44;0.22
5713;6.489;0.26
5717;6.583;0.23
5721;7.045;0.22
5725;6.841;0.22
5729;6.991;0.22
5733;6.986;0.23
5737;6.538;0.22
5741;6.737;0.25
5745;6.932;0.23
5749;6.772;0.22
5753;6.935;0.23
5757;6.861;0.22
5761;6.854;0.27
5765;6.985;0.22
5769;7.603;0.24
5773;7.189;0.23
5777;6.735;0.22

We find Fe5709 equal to 1.4 angstroms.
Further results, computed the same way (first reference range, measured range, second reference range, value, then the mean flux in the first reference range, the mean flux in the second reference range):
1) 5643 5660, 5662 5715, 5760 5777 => 1.8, 6.61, 7.13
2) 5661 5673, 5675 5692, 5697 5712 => -1.4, 6.29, 6.33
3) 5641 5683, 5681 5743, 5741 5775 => 0.7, 6.52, 7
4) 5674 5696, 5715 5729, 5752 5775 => 0.2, 6.82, 7.08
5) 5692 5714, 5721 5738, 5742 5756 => -0.5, 6.45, 6.87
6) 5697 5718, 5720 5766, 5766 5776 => 0.1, 6.39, 7.29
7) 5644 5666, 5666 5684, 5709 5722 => -0.2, 6.49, 6.64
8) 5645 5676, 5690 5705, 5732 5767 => 0.2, 6.47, 6.84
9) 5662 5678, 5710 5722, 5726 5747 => 0.1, 6.38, 6.84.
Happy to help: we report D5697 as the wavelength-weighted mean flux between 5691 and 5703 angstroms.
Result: 6.57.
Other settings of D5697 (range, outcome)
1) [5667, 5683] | 6.6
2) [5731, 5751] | 6.79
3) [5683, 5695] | 6.9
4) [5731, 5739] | 6.76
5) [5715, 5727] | 6.82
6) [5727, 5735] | 6.99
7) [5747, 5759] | 6.86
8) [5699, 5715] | 6.32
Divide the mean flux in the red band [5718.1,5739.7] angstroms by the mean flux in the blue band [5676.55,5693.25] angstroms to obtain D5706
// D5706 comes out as 1.00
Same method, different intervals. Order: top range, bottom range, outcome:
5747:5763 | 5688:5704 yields 1.04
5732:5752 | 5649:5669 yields 1.07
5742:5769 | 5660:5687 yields 1.06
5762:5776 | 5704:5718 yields 1.12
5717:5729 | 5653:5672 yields 1.09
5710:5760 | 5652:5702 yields 1.04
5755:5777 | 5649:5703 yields 1.08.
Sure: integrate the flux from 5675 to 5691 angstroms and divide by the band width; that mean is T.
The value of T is 6.82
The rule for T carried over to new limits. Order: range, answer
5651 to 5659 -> 6.44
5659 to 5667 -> 6.2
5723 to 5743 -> 6.82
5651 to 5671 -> 6.31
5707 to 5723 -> 6.64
